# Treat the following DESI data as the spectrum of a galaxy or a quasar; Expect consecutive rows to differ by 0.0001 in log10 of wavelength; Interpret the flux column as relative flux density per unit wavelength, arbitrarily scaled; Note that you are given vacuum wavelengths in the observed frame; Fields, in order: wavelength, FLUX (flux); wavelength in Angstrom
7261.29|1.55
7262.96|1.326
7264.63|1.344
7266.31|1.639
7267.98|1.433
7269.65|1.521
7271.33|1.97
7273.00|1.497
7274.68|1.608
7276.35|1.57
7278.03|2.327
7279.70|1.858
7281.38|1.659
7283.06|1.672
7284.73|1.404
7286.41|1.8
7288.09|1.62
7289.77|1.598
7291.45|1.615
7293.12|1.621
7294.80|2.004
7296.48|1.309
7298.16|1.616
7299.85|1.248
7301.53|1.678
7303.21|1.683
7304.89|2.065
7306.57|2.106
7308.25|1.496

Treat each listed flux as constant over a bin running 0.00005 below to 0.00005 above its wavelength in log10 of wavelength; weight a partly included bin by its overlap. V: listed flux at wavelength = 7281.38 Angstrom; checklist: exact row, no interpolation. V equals 1.659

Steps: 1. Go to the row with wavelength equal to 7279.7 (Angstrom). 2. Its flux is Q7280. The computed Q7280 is 1.858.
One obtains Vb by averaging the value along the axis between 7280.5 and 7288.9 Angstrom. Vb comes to 1.63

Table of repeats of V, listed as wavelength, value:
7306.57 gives 2.106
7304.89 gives 2.065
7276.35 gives 1.57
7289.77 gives 1.598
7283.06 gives 1.672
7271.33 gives 1.97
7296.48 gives 1.309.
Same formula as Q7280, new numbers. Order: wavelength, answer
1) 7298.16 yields 1.616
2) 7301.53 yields 1.678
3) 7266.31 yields 1.639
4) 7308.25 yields 1.496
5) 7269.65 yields 1.521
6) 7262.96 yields 1.326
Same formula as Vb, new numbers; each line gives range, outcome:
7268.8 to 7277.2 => 1.63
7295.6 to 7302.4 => 1.47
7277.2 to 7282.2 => 1.95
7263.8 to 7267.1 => 1.49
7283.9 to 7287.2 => 1.6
